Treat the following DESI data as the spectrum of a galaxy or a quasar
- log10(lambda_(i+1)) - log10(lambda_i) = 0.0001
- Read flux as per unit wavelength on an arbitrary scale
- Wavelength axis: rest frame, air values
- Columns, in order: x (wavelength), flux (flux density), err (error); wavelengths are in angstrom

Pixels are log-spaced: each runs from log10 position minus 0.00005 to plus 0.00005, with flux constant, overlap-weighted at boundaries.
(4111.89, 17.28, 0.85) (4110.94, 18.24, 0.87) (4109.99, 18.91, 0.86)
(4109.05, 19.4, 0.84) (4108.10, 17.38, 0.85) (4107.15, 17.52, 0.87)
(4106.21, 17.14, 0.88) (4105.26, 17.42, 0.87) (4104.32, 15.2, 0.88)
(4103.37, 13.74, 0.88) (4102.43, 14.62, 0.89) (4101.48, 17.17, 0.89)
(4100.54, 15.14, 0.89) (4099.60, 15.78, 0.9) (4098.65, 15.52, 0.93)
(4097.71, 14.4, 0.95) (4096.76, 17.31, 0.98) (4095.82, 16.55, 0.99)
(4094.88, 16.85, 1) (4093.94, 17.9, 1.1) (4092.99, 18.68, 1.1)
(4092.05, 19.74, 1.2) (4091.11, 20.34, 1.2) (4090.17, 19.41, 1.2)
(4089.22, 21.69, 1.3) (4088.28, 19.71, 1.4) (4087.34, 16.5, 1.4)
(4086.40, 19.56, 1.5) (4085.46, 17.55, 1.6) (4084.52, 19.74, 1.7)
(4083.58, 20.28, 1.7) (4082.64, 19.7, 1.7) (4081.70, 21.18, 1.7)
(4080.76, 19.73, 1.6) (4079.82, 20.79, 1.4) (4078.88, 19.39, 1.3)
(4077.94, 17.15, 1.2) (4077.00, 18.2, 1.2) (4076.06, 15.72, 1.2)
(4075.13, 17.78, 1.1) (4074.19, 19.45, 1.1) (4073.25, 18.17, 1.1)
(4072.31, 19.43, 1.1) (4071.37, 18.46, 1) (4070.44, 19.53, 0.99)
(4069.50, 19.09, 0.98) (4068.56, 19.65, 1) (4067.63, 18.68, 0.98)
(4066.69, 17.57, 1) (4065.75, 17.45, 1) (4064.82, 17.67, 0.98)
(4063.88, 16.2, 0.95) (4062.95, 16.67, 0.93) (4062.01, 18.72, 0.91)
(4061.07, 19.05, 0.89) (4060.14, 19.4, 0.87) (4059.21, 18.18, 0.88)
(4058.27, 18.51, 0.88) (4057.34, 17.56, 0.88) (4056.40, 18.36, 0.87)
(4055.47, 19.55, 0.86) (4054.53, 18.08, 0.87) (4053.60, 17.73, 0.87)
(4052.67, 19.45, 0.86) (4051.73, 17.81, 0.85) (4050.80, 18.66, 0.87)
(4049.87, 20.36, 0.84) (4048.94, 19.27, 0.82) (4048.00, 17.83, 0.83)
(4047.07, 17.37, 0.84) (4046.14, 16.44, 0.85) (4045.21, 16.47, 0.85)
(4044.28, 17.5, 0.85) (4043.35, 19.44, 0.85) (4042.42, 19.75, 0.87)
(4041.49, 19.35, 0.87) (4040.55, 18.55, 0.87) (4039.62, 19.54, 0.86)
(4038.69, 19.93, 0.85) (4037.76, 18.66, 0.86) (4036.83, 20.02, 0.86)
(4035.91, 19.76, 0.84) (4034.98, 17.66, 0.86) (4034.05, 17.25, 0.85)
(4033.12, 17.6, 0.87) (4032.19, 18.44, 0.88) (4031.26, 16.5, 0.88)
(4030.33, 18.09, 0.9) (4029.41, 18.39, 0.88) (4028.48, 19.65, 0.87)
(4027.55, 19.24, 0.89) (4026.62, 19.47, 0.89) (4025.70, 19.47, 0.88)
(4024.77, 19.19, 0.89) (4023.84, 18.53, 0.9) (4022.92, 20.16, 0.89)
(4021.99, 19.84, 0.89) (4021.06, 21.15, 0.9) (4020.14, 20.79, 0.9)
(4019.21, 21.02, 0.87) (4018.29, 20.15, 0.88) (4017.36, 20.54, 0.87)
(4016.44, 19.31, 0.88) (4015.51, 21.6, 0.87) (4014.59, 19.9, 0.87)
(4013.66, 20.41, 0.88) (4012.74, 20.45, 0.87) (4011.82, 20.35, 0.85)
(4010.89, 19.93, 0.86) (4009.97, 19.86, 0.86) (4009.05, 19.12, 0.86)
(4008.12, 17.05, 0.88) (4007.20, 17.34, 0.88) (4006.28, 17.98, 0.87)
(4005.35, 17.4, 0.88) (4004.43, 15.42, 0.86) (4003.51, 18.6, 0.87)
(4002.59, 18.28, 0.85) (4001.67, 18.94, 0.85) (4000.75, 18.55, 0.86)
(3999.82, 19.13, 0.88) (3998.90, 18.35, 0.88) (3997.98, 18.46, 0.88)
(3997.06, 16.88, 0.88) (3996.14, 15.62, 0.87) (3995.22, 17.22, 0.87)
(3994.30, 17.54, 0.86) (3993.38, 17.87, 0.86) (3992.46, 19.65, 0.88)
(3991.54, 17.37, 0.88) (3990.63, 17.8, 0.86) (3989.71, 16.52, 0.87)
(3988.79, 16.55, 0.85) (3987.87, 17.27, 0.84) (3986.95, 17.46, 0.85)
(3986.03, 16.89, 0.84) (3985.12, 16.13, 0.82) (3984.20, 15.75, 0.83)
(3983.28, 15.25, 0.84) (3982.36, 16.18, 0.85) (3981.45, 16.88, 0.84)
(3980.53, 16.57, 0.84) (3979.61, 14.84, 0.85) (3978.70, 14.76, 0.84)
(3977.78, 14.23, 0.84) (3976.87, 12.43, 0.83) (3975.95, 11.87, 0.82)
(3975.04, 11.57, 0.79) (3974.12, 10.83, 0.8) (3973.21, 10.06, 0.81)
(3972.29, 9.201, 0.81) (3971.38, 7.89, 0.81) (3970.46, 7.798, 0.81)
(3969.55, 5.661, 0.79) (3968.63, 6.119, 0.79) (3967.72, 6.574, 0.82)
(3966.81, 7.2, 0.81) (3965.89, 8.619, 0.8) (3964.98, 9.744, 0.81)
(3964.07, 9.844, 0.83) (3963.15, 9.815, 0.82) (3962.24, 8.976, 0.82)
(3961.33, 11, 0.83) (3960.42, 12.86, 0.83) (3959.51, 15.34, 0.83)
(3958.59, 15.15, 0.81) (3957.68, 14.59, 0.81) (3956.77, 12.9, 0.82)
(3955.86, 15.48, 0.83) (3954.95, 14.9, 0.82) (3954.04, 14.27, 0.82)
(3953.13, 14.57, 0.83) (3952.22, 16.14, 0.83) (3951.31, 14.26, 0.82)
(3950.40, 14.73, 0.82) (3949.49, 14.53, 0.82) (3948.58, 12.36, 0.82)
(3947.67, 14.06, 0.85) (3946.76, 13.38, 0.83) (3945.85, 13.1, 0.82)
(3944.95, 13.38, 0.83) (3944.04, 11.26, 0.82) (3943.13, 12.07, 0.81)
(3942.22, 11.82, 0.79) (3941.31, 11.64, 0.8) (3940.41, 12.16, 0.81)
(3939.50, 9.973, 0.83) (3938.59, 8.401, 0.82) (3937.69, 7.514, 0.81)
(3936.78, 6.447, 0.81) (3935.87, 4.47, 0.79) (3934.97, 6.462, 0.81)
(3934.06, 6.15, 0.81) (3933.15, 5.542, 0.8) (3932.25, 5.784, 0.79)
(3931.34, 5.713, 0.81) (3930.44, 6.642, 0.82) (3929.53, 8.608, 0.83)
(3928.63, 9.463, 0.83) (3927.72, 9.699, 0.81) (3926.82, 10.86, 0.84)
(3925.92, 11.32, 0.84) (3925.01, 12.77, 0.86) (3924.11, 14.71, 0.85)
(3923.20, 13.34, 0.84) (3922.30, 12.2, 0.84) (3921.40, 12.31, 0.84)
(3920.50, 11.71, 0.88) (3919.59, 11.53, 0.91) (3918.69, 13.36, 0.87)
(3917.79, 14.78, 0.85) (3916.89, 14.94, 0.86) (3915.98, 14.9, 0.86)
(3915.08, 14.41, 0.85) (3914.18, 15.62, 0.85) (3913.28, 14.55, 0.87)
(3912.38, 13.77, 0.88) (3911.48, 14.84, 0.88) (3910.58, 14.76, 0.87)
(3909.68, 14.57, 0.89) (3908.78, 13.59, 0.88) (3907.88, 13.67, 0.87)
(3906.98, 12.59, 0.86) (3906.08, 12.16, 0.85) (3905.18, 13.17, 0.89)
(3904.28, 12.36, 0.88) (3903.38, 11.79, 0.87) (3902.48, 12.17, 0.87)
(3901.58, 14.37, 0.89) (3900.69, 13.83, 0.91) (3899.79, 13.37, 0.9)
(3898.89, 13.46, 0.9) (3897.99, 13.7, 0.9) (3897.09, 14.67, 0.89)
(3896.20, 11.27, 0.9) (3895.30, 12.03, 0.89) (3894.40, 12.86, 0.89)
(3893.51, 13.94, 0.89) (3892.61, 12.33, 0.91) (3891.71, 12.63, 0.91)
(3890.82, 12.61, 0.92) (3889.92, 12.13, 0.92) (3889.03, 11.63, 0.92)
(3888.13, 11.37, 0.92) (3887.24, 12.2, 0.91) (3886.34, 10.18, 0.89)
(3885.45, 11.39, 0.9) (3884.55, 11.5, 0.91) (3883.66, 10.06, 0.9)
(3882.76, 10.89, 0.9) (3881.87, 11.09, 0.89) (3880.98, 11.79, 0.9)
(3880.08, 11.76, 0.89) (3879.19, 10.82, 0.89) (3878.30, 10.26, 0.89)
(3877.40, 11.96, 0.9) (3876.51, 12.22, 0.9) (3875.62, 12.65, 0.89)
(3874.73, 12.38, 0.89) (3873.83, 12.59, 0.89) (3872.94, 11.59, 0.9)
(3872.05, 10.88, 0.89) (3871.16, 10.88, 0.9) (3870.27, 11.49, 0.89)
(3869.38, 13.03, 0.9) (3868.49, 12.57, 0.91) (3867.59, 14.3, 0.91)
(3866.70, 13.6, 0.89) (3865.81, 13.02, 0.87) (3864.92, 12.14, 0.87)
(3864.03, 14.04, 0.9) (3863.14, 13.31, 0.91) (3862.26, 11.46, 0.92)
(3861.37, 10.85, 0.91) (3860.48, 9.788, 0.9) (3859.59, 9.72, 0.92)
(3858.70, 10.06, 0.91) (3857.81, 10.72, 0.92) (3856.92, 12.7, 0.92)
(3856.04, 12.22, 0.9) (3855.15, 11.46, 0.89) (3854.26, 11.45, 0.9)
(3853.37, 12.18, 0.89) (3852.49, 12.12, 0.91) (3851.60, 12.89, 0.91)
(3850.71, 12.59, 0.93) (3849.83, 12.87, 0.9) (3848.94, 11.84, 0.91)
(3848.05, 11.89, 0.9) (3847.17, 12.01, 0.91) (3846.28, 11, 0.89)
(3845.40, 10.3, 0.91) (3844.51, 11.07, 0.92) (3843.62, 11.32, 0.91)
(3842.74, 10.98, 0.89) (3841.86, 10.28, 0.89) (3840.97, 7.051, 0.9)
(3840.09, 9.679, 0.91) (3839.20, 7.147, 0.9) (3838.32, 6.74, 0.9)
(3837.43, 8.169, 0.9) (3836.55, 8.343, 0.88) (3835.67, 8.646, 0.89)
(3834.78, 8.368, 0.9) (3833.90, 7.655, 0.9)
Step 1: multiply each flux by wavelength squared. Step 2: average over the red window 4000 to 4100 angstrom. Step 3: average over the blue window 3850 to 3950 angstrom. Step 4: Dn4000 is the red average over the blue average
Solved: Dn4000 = 1.70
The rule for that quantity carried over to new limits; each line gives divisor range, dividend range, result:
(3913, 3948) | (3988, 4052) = 1.79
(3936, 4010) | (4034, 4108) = 1.37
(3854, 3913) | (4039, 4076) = 1.63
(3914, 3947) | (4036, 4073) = 1.84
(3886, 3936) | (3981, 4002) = 1.50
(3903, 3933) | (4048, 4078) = 1.61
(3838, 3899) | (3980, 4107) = 1.71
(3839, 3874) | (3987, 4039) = 1.75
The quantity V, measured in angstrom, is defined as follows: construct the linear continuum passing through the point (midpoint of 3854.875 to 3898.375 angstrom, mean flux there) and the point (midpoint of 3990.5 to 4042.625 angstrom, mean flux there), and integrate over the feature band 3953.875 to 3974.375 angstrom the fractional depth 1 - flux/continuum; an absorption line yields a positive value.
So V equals 7.10 angstrom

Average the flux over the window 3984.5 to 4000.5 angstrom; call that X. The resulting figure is 17.4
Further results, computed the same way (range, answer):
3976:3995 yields 16.3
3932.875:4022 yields 14.5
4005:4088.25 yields 18.8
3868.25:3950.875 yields 11.8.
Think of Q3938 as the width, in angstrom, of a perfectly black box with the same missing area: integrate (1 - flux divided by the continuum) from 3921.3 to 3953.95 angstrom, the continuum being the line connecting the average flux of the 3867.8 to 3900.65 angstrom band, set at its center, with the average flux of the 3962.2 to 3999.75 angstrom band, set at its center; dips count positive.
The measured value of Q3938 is 5.5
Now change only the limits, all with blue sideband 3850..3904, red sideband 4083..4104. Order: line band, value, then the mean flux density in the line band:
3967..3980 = 3.9 angstrom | 10.2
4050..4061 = -1.3 angstrom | 18.6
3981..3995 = -1.9 angstrom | 17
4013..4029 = -4.3 angstrom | 20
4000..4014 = -2.9 angstrom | 18.6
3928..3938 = 5.1 angstrom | 6.65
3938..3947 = 1.4 angstrom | 11.6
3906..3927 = -0.7 angstrom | 13.5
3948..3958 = -0.3 angstrom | 14.4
